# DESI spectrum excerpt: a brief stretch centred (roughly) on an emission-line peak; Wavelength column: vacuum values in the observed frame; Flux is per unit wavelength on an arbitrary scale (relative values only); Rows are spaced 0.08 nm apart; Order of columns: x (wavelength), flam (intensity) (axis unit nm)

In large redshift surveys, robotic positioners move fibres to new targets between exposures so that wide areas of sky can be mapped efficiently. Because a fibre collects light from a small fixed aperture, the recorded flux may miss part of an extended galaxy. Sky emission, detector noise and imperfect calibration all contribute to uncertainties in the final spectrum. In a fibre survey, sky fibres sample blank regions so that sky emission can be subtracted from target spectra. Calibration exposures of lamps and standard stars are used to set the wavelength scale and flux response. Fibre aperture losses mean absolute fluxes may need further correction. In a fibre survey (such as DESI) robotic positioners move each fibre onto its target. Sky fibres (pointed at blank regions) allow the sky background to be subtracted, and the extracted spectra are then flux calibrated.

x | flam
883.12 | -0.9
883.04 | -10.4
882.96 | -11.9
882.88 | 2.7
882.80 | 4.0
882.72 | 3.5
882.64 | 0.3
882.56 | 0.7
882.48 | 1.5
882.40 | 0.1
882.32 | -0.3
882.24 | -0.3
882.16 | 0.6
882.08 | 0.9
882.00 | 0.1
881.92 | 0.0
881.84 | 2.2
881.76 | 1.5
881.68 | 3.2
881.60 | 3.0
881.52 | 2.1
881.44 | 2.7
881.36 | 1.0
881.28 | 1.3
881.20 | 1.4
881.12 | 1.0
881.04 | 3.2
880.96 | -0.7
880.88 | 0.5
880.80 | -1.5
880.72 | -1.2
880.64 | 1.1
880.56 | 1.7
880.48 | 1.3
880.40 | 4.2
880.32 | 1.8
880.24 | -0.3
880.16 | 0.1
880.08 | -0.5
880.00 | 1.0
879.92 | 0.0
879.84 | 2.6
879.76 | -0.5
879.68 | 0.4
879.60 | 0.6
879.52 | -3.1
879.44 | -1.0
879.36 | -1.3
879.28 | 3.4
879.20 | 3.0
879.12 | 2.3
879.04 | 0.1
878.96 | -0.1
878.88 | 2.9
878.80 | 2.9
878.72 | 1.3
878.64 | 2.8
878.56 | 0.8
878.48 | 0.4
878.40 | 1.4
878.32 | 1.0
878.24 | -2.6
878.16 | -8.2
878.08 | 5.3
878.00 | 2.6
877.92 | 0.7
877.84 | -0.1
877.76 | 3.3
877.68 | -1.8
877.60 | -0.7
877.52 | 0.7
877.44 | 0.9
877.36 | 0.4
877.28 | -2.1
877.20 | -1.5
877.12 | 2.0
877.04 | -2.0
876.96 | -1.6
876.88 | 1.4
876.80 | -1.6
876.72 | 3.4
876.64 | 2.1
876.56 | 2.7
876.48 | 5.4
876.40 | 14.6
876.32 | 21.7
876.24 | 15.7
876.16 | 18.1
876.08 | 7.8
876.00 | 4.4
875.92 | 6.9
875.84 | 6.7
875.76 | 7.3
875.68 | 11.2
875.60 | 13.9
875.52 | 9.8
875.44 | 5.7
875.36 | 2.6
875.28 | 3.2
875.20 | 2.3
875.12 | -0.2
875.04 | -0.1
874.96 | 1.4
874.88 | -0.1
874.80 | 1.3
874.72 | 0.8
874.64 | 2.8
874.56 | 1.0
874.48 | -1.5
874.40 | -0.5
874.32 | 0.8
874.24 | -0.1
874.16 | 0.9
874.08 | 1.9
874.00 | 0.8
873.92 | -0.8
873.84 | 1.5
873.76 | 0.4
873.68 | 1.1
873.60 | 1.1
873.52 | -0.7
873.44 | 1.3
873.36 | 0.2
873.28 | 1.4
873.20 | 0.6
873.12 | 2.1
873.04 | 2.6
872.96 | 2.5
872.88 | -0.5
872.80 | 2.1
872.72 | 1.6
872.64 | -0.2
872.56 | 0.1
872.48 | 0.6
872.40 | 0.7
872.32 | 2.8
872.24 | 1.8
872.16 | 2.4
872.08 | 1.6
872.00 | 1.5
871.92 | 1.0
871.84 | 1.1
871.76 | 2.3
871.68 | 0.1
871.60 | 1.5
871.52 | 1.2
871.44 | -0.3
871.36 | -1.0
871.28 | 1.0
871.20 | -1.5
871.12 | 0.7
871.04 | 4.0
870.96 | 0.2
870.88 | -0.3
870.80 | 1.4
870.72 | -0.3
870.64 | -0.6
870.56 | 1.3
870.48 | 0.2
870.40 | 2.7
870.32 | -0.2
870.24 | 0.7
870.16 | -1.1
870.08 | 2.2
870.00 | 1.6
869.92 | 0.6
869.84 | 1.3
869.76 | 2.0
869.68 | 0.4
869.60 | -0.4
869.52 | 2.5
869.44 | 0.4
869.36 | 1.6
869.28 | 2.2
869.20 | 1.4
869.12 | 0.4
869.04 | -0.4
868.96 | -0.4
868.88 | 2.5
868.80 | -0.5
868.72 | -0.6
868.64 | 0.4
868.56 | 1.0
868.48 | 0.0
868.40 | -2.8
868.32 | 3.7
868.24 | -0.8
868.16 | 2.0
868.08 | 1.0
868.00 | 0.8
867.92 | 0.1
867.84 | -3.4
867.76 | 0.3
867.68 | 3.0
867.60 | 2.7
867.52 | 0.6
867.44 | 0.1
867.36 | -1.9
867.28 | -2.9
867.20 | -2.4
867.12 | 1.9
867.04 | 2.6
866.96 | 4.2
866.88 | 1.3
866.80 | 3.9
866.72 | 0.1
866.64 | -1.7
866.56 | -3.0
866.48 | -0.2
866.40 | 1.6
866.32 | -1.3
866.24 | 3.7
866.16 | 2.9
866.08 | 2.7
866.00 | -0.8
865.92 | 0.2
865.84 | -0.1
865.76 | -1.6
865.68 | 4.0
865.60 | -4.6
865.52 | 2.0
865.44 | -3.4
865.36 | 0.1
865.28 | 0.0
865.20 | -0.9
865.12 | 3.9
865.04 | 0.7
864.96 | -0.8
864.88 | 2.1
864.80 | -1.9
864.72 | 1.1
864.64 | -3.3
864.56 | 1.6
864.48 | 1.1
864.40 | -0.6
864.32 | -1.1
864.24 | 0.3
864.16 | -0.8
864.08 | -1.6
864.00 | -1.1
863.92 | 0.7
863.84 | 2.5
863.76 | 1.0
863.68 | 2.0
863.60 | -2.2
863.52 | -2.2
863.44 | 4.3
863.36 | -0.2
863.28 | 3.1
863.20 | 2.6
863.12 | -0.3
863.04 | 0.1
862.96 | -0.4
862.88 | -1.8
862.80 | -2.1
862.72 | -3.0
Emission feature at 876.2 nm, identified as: [O II]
